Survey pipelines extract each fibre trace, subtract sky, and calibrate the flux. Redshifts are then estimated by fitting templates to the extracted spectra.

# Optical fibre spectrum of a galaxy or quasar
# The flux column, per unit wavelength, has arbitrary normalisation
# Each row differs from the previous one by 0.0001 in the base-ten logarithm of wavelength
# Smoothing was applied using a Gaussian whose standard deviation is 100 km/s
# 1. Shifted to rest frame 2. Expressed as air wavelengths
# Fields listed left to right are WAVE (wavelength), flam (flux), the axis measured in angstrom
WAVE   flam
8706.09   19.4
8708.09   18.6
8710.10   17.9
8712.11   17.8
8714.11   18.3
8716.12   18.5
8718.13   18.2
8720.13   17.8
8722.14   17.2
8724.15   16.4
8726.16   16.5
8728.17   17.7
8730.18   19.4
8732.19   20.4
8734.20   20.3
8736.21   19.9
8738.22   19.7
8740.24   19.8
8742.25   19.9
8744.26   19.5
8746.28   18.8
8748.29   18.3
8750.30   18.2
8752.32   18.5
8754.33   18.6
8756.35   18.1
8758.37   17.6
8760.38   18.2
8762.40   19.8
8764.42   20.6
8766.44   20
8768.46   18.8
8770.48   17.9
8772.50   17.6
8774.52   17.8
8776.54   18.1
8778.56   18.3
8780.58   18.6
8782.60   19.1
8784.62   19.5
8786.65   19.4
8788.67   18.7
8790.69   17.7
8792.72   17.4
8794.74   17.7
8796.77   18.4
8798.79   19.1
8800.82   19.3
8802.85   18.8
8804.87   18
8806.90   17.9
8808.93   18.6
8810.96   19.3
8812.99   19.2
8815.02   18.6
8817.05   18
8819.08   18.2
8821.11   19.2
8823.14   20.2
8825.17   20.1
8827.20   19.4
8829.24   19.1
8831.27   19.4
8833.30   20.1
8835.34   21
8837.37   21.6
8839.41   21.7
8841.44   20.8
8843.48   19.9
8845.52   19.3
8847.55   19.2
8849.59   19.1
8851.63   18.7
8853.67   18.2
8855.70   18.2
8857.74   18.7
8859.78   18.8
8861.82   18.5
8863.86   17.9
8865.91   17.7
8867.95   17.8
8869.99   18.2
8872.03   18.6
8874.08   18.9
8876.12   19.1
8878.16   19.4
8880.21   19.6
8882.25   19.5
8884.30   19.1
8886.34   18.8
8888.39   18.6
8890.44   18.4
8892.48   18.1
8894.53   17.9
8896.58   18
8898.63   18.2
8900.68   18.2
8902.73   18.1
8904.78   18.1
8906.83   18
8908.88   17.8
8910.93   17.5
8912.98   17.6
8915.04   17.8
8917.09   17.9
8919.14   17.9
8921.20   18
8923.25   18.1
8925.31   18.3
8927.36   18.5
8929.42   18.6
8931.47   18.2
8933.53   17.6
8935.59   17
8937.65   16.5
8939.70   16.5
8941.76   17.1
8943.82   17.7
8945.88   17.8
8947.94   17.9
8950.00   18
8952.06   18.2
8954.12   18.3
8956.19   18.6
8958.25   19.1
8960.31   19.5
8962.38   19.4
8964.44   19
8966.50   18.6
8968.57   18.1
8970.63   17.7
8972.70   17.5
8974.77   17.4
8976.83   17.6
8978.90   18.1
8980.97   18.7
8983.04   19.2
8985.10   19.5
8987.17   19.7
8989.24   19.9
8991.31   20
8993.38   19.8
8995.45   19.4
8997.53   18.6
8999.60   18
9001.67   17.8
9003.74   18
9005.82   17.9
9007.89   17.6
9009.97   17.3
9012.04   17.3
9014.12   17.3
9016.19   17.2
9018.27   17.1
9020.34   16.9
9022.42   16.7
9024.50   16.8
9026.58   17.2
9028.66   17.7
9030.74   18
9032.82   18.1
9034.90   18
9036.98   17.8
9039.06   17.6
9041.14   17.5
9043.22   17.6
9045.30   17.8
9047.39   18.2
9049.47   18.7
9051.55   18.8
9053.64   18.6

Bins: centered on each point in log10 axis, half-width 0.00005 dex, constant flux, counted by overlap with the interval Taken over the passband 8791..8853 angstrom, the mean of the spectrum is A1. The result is 19.2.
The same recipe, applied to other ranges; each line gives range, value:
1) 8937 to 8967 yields 18.2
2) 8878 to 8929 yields 18.3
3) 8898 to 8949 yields 17.8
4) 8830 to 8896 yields 19.1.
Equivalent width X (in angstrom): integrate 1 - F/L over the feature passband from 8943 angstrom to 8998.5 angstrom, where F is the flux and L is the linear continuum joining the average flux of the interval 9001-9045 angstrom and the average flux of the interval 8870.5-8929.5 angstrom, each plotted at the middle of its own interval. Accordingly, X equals -2.4 angstrom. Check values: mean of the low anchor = 18.4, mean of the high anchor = 17.5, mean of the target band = 18.6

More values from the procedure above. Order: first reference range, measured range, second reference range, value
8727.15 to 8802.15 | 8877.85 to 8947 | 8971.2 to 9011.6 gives 2.07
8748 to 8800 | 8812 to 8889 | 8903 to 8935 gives -3.89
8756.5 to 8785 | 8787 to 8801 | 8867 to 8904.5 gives 0.25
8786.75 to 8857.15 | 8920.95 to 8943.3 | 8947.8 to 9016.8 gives 1.18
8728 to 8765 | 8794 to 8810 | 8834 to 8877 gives 0.54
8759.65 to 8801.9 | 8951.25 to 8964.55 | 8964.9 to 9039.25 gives -0.50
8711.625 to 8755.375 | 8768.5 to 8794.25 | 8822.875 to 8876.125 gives 0.74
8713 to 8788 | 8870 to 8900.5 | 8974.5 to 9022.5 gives -0.41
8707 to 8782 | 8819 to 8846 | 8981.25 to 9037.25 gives -2.41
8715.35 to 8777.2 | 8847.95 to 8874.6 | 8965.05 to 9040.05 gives -0.04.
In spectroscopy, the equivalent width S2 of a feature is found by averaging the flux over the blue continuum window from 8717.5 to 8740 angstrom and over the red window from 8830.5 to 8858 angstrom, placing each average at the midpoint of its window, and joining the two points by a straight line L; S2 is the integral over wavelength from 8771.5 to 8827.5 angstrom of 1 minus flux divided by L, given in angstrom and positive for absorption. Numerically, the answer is 1.9 angstrom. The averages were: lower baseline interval 18.5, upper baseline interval 19.7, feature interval 18.6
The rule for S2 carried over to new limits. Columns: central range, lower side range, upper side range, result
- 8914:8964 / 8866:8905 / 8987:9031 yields 0.7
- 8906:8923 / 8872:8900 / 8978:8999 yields 0.9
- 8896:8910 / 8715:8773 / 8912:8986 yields 0.1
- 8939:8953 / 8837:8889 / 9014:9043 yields 0.5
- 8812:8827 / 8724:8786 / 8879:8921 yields -0.4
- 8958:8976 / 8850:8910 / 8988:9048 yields -0.3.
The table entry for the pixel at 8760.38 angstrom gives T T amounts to 18.2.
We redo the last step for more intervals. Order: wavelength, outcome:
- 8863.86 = 17.9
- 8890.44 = 18.4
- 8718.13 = 18.2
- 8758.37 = 17.6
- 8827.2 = 19.4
